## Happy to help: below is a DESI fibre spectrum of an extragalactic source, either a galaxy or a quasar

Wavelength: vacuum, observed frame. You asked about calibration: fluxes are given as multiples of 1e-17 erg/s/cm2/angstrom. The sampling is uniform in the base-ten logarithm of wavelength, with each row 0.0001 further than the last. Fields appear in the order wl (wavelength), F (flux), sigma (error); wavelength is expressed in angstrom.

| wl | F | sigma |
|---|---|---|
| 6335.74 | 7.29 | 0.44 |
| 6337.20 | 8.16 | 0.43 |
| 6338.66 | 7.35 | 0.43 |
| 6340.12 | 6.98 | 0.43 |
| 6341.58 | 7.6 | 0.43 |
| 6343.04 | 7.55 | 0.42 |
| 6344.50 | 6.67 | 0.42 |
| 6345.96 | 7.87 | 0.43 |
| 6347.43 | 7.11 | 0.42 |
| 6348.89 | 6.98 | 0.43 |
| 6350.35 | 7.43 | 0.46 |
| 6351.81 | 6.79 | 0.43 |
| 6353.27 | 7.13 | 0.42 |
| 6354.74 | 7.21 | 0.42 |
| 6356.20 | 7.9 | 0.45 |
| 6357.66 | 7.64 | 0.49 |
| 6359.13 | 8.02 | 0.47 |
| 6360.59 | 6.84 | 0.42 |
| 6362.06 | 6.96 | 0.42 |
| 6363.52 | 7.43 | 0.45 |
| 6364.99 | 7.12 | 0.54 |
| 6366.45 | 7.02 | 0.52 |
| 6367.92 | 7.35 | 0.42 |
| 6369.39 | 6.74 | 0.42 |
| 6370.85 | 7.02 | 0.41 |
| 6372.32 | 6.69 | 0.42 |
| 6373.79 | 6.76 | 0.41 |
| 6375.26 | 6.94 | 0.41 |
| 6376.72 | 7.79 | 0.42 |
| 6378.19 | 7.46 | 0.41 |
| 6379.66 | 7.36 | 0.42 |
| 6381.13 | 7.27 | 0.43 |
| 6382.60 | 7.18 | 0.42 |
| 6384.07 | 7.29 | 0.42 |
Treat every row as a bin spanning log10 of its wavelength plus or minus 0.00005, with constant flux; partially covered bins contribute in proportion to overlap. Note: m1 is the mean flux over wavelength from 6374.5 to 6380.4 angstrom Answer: 7.39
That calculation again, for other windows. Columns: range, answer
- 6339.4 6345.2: 7.2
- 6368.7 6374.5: 6.8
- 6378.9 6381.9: 7.31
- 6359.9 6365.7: 7.08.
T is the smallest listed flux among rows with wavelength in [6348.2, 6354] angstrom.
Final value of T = 6.79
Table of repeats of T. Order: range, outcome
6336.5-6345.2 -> 6.67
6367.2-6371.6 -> 6.74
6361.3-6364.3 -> 6.96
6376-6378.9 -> 7.46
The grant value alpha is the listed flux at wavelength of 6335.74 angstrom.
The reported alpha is 7.29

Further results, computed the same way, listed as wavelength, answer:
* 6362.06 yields 6.96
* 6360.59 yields 6.84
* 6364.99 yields 7.12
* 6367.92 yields 7.35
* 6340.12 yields 6.98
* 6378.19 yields 7.46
